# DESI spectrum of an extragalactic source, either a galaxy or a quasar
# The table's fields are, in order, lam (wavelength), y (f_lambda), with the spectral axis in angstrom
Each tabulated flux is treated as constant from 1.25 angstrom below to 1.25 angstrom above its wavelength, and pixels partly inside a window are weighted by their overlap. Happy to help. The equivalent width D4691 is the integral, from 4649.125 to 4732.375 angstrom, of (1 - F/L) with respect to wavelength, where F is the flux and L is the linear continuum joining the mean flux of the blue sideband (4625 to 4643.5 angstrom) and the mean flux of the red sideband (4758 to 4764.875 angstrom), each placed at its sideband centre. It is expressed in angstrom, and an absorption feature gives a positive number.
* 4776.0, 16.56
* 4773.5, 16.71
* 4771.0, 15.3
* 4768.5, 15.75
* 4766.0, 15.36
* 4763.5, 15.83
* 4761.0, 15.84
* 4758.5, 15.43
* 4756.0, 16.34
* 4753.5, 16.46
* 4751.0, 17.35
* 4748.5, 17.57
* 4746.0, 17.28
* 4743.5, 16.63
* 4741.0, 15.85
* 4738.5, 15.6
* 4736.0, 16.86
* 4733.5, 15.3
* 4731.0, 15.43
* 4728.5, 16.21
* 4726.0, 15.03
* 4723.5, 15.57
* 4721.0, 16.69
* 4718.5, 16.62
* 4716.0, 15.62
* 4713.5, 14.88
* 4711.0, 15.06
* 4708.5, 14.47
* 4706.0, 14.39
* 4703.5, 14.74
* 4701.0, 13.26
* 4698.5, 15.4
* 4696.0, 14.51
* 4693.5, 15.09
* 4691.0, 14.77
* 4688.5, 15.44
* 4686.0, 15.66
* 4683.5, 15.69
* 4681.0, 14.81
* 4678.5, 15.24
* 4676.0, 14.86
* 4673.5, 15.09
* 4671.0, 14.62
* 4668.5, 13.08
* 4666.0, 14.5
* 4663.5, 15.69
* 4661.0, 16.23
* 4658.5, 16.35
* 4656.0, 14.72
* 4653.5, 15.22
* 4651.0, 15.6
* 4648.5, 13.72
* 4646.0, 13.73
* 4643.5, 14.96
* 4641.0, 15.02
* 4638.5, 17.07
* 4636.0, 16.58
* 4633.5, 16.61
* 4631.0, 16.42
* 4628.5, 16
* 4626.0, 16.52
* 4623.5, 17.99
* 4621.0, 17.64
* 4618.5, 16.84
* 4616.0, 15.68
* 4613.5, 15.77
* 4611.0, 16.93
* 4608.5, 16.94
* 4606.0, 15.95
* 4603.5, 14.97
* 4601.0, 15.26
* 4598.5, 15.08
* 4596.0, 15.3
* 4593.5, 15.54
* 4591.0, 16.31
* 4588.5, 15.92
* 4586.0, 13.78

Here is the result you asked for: 4.38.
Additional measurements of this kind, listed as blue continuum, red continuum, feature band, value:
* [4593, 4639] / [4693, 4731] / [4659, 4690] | 1.0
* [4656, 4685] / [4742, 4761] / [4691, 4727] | 1.7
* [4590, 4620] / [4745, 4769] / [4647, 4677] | 2.0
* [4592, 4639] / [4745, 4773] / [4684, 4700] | 1.1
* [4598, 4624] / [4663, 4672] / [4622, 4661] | -1.4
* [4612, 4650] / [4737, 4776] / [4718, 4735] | 0.4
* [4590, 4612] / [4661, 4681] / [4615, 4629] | -1.2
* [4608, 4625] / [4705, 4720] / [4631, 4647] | 0.7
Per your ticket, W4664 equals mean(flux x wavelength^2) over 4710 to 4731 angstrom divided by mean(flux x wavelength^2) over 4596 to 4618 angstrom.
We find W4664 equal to 1.0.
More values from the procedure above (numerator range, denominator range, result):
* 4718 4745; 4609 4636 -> 1.01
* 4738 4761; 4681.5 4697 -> 1.11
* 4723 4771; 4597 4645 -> 1.05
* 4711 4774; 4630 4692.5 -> 1.09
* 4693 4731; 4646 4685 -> 1.03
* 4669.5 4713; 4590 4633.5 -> 0.95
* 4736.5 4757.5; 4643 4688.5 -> 1.15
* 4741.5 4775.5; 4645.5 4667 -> 1.12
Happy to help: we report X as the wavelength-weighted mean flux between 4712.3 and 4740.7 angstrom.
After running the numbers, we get 15.8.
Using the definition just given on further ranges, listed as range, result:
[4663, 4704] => 14.8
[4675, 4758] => 15.6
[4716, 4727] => 16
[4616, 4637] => 16.8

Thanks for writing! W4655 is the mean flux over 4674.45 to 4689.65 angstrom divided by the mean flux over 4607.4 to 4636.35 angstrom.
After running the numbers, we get 0.92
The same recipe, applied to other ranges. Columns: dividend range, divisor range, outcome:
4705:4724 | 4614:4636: 0.92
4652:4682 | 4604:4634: 0.91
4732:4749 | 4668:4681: 1.12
